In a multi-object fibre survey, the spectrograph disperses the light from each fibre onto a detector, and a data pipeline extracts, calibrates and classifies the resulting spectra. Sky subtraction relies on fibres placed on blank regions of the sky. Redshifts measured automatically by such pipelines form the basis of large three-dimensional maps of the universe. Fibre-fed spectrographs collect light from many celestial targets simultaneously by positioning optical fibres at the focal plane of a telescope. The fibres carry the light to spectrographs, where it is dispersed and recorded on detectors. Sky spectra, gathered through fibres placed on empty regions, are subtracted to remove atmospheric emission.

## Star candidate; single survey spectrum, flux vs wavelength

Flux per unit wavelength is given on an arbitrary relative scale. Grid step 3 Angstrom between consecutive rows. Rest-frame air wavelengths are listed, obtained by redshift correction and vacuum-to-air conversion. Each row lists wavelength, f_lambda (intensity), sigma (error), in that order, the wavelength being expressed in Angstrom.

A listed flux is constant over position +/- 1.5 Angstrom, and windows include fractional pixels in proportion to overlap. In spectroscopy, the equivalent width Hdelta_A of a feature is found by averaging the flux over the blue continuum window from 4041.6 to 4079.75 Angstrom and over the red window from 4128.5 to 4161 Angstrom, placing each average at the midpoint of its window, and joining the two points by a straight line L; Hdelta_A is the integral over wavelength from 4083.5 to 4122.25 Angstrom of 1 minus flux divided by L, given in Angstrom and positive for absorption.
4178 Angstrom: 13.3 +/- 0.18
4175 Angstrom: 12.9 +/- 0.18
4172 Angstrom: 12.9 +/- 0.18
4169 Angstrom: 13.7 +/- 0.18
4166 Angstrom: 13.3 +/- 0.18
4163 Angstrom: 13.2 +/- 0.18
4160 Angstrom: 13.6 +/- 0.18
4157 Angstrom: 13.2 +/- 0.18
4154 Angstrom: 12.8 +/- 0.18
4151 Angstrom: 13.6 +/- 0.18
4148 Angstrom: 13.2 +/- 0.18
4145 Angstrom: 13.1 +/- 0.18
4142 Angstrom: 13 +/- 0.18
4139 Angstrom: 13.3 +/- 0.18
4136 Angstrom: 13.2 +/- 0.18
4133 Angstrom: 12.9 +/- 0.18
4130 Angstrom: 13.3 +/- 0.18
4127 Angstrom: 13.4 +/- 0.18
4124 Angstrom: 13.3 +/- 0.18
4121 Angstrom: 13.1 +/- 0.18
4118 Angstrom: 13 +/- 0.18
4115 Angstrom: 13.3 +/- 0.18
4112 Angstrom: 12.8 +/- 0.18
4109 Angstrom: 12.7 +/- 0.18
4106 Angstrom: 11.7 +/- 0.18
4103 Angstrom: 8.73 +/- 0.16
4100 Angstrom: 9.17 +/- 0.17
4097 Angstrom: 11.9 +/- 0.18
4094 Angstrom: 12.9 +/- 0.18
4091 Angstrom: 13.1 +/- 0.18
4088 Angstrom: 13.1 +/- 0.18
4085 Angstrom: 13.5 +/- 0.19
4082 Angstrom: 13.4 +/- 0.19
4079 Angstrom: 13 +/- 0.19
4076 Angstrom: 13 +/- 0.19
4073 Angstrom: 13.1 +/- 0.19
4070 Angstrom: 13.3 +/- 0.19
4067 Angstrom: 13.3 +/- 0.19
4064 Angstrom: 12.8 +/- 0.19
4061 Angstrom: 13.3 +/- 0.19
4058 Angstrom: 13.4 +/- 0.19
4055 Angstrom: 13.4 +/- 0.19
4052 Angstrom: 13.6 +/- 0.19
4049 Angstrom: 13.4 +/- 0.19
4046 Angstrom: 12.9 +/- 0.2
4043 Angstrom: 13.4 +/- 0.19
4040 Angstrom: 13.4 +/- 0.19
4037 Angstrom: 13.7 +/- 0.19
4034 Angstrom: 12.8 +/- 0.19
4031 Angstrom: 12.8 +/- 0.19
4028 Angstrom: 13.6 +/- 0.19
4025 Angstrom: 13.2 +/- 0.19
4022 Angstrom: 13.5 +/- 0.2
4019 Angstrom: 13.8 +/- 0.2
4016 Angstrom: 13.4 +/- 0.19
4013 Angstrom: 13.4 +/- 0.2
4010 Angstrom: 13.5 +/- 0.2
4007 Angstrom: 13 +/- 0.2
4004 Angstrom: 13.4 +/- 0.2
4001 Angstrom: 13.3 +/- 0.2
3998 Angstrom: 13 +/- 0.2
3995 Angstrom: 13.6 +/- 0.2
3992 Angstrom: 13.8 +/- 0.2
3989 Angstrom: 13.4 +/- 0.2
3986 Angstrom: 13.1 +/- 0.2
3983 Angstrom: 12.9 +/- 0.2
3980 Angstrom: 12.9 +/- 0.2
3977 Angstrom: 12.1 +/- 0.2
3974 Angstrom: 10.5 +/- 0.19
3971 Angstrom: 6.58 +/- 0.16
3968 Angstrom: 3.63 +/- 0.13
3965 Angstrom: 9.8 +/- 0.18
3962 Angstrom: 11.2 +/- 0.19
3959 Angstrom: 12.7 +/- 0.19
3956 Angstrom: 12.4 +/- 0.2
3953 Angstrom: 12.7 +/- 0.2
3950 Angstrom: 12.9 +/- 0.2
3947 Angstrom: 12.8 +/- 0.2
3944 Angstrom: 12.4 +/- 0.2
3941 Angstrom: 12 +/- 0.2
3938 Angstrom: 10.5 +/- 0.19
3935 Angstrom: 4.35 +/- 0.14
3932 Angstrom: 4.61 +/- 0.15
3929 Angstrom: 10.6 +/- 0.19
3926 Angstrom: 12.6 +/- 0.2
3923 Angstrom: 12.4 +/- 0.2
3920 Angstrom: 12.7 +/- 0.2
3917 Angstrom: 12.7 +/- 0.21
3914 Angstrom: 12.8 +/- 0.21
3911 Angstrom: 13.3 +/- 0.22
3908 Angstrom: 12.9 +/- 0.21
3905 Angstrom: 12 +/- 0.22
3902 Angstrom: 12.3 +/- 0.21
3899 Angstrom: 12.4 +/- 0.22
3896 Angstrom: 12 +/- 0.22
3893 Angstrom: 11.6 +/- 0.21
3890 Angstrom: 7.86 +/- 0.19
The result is 2.89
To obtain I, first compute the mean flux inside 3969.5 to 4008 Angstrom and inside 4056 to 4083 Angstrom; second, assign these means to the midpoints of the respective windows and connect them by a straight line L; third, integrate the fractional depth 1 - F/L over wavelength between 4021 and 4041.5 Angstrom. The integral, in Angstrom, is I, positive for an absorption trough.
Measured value -0.7 Angstrom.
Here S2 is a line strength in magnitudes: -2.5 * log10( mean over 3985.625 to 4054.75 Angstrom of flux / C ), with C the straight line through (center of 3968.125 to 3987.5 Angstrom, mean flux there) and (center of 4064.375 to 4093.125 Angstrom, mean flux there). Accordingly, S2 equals -0.14 mag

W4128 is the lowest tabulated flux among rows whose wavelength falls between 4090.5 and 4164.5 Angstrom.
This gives 8.73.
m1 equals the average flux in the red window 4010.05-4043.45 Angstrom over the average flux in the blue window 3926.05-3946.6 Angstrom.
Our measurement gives 1.40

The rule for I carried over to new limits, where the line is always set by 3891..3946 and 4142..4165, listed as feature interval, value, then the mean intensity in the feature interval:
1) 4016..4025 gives -1.02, 13.5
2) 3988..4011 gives -2.67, 13.4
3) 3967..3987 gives 2.49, 10.3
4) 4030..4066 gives -2.55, 13.2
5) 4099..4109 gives 1.95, 10.3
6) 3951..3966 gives -0.28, 11.9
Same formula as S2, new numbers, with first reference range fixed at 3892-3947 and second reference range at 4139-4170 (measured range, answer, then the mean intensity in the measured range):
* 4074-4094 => -0.04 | 13.2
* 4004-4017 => -0.10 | 13.3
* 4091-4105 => 0.17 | 11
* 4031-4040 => -0.08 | 13.2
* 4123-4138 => -0.01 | 13.2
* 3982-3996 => -0.12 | 13.4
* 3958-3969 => 0.24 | 9.44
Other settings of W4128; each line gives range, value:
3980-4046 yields 12.8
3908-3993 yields 3.63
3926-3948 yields 4.35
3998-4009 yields 13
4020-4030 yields 13.2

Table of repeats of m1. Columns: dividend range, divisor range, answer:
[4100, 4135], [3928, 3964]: 1.16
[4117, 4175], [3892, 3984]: 1.18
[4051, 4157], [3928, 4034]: 1.09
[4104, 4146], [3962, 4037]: 1.05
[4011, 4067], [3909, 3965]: 1.17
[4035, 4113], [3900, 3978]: 1.16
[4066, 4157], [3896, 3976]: 1.16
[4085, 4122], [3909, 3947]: 1.10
